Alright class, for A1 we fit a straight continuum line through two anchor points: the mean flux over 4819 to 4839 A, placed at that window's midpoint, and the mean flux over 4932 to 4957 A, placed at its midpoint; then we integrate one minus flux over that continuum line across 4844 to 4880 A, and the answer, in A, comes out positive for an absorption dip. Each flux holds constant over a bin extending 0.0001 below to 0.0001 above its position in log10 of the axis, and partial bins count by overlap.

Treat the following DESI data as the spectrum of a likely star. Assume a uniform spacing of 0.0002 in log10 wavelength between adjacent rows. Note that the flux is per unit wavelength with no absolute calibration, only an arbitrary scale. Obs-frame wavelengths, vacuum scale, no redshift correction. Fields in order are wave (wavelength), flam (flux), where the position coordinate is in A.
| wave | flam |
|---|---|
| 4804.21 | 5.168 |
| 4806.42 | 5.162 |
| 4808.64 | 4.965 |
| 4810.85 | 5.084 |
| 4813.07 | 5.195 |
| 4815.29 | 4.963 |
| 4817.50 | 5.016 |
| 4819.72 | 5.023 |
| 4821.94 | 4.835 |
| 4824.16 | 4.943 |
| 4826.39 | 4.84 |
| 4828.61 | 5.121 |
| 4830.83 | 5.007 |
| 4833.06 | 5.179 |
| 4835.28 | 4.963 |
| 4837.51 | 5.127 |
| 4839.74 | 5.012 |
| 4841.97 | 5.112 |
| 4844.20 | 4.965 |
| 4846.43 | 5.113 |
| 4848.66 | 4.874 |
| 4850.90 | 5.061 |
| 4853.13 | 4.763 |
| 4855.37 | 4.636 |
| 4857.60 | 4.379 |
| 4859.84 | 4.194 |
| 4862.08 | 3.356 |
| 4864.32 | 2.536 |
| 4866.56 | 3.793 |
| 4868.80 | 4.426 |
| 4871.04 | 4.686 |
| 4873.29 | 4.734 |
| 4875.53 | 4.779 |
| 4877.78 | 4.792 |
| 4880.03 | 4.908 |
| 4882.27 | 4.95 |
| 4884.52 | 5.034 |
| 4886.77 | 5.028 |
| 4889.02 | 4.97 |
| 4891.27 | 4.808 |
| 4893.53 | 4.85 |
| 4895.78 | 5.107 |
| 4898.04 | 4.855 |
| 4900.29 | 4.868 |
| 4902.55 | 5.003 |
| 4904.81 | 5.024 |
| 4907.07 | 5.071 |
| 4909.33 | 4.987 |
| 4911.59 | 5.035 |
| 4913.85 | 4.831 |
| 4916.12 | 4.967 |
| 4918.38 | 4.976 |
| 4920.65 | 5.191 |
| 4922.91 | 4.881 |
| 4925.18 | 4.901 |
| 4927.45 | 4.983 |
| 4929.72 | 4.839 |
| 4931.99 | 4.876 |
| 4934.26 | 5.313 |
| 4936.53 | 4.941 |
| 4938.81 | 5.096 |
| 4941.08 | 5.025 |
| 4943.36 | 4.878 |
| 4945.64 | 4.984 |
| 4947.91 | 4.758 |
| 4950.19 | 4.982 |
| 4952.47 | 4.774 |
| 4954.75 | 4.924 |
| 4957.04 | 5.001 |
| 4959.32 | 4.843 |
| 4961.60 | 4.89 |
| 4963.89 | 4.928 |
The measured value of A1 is 4.0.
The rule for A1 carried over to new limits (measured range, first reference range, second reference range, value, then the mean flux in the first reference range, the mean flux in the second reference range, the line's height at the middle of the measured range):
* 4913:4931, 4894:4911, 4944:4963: 0.0 A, 4.98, 4.89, 4.95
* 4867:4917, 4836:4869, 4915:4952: -1.6 A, 4.5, 4.97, 4.73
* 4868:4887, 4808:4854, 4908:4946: 0.7 A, 5.01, 4.98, 5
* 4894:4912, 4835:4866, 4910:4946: -0.5 A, 4.55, 4.98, 4.84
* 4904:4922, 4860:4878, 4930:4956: -1.6 A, 4.11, 4.95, 4.61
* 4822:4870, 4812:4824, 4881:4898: 3.3 A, 5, 4.96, 4.98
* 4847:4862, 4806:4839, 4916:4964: 1.3 A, 5.02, 4.95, 5.01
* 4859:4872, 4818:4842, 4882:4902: 3.0 A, 5.01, 4.94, 4.97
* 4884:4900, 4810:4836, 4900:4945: 0.2 A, 5.01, 4.99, 4.99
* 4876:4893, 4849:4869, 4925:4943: -1.9 A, 4.14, 5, 4.43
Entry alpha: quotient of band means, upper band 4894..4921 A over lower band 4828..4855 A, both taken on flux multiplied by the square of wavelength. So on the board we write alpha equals 1.02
